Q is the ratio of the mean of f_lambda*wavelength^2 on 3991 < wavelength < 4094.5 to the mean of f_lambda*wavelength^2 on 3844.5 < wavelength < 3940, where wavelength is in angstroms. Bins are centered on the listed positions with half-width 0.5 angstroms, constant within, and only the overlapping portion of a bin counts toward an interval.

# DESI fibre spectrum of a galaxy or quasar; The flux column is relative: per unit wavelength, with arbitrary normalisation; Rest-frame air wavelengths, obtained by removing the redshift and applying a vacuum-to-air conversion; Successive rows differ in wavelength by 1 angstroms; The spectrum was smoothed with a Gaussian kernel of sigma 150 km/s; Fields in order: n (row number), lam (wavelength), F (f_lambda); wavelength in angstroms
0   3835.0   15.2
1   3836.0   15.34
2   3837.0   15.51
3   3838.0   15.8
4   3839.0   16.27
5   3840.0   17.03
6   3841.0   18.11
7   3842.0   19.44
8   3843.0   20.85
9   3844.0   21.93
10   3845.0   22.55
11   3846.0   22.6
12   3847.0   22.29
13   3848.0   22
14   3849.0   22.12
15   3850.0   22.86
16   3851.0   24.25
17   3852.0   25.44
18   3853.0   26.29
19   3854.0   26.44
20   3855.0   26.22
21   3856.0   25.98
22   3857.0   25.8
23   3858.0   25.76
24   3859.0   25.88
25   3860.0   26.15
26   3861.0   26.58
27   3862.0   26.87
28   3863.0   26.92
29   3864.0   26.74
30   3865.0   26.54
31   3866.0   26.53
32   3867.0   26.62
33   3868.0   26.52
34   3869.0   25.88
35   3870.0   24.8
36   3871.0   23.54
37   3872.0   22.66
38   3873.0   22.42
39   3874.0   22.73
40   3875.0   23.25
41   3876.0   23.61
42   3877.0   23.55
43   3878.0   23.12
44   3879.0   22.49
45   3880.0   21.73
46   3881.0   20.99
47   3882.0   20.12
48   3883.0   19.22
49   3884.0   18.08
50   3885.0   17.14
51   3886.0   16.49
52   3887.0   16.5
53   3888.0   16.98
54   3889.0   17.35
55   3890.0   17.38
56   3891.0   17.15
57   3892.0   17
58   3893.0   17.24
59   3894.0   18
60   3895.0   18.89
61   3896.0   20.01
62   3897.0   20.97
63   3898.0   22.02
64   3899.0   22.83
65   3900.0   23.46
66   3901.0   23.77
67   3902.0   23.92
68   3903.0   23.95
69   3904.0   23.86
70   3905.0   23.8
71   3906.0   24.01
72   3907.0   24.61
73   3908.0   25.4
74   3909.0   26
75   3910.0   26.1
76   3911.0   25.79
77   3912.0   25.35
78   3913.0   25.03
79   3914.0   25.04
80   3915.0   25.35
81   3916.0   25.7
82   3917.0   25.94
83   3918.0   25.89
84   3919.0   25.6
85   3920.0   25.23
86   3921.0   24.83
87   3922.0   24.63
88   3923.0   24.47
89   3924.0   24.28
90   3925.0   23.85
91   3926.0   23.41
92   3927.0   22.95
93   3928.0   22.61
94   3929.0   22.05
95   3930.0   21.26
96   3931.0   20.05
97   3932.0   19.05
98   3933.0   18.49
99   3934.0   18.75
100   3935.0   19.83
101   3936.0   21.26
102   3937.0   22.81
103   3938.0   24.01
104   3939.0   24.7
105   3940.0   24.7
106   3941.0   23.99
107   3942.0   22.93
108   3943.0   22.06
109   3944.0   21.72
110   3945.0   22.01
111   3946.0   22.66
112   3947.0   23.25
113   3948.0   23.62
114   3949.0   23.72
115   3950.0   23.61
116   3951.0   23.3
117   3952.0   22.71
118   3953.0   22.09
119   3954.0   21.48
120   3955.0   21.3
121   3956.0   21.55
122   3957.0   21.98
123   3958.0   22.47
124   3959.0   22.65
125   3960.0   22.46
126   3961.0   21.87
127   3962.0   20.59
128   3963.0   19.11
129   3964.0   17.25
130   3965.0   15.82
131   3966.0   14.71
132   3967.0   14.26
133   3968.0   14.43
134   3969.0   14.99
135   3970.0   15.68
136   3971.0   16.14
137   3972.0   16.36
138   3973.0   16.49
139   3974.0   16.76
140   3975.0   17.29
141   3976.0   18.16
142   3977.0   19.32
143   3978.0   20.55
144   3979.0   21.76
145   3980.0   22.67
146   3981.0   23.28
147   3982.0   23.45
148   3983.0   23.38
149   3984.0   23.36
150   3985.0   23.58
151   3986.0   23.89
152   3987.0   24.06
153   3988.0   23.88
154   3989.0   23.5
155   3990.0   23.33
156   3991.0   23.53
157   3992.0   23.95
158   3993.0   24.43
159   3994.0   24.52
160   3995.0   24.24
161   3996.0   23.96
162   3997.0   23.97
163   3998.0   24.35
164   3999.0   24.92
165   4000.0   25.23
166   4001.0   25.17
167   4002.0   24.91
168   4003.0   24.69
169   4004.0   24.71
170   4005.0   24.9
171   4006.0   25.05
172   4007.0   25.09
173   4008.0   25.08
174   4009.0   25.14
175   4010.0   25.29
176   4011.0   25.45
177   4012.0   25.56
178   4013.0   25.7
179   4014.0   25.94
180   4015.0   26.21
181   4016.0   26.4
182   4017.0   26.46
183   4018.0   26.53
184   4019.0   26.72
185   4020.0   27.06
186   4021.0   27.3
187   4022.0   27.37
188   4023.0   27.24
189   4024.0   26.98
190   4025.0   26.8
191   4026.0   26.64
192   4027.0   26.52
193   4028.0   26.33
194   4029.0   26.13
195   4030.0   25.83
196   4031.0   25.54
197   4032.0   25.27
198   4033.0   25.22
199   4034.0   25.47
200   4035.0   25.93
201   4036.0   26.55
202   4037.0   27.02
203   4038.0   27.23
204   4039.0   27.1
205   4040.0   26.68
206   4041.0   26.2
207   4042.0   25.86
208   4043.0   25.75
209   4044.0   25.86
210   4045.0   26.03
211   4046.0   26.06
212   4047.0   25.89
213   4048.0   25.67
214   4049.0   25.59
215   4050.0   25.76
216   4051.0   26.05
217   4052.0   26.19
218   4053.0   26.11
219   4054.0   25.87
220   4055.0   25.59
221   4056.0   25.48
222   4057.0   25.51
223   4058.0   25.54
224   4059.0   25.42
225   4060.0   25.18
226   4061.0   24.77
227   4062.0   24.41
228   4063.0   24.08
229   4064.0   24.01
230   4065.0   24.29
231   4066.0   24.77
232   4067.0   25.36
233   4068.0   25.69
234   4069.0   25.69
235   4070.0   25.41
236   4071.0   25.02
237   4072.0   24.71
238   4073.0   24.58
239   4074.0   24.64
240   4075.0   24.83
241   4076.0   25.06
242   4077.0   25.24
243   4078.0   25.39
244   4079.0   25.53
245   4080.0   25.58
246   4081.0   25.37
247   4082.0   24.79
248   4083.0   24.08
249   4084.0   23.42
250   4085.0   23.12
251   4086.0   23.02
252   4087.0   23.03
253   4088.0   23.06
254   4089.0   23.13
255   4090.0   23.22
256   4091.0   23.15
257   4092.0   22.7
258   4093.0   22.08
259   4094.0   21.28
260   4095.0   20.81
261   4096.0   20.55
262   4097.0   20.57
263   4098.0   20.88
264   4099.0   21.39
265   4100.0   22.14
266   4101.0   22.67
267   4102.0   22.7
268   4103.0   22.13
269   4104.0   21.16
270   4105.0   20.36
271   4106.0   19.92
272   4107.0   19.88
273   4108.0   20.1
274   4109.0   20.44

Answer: 1.2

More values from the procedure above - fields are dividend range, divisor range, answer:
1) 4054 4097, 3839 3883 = 1.14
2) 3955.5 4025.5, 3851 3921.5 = 1.03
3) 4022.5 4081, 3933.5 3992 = 1.27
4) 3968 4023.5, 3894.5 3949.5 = 1.04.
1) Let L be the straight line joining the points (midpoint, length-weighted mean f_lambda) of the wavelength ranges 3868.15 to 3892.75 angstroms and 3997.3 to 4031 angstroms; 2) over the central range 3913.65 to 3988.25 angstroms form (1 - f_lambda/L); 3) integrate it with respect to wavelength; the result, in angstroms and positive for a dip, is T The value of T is 5.4 angstroms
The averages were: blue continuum 20.6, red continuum 25.9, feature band 21.6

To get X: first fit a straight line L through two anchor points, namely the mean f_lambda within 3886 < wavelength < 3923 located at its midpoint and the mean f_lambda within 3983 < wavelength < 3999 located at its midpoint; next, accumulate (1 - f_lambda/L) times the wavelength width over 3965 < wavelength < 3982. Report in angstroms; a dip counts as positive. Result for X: 4.2 angstroms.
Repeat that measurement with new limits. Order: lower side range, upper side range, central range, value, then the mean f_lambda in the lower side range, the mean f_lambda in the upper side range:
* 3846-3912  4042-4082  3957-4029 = 4.47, 22.9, 25.3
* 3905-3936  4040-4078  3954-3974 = 4.74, 23.7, 25.4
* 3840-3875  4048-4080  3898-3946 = 1.98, 24.2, 25.2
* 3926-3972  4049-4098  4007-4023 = -2.43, 20.8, 24.3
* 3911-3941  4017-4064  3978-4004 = 1.07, 23.4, 26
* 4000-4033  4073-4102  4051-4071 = -0.82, 25.9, 23.3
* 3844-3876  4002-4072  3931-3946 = 2.02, 24.8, 25.8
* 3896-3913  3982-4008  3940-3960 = 1.25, 24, 24.3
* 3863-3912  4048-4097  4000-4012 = -0.73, 22.2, 24.4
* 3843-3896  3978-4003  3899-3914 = -1.07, 22.6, 23.8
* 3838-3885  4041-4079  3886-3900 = 2.89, 23.3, 25.3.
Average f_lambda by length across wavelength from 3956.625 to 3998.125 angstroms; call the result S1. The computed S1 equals 20.7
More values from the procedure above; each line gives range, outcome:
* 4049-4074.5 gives 25.2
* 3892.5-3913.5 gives 23.1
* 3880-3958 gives 22.2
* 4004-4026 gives 26.1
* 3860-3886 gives 23.5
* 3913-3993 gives 21.8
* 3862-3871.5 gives 26.1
